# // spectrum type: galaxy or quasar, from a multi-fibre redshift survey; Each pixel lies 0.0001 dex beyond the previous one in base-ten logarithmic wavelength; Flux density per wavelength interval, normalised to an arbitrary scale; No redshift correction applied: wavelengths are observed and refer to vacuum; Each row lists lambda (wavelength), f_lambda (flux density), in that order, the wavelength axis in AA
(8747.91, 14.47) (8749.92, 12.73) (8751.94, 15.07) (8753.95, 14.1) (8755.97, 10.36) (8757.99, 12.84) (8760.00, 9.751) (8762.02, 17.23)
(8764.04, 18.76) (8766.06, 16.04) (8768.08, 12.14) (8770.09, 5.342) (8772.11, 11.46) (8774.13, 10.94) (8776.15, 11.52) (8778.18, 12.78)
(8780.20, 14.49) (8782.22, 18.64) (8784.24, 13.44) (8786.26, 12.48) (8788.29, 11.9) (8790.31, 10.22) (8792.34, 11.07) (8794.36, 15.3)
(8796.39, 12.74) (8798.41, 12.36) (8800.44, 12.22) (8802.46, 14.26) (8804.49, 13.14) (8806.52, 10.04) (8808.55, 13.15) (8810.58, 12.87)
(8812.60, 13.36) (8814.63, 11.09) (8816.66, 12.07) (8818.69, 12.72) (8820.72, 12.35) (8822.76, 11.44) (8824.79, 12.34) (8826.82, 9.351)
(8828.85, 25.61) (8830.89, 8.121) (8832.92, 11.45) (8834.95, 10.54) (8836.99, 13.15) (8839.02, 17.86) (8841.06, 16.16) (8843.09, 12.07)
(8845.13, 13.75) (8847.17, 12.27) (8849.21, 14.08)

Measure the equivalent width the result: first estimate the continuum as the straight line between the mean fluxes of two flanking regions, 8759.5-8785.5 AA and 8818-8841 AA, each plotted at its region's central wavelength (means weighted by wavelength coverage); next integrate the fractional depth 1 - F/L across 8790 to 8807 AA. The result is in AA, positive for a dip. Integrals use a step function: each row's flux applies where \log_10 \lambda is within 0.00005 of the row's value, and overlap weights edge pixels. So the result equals 1.0 AA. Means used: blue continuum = 13.3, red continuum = 13.3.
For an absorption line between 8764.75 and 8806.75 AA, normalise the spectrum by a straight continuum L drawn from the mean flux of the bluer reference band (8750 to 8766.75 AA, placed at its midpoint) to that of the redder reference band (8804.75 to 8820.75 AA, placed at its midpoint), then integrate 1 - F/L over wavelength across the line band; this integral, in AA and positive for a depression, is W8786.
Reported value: 1.8 AA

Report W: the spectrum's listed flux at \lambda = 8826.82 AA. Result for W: 9.351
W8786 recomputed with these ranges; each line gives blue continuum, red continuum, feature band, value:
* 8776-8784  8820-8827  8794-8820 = 0.1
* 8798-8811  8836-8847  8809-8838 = 1.9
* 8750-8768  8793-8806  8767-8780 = 2.6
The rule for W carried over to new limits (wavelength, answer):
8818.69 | 12.72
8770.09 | 5.342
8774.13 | 10.94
